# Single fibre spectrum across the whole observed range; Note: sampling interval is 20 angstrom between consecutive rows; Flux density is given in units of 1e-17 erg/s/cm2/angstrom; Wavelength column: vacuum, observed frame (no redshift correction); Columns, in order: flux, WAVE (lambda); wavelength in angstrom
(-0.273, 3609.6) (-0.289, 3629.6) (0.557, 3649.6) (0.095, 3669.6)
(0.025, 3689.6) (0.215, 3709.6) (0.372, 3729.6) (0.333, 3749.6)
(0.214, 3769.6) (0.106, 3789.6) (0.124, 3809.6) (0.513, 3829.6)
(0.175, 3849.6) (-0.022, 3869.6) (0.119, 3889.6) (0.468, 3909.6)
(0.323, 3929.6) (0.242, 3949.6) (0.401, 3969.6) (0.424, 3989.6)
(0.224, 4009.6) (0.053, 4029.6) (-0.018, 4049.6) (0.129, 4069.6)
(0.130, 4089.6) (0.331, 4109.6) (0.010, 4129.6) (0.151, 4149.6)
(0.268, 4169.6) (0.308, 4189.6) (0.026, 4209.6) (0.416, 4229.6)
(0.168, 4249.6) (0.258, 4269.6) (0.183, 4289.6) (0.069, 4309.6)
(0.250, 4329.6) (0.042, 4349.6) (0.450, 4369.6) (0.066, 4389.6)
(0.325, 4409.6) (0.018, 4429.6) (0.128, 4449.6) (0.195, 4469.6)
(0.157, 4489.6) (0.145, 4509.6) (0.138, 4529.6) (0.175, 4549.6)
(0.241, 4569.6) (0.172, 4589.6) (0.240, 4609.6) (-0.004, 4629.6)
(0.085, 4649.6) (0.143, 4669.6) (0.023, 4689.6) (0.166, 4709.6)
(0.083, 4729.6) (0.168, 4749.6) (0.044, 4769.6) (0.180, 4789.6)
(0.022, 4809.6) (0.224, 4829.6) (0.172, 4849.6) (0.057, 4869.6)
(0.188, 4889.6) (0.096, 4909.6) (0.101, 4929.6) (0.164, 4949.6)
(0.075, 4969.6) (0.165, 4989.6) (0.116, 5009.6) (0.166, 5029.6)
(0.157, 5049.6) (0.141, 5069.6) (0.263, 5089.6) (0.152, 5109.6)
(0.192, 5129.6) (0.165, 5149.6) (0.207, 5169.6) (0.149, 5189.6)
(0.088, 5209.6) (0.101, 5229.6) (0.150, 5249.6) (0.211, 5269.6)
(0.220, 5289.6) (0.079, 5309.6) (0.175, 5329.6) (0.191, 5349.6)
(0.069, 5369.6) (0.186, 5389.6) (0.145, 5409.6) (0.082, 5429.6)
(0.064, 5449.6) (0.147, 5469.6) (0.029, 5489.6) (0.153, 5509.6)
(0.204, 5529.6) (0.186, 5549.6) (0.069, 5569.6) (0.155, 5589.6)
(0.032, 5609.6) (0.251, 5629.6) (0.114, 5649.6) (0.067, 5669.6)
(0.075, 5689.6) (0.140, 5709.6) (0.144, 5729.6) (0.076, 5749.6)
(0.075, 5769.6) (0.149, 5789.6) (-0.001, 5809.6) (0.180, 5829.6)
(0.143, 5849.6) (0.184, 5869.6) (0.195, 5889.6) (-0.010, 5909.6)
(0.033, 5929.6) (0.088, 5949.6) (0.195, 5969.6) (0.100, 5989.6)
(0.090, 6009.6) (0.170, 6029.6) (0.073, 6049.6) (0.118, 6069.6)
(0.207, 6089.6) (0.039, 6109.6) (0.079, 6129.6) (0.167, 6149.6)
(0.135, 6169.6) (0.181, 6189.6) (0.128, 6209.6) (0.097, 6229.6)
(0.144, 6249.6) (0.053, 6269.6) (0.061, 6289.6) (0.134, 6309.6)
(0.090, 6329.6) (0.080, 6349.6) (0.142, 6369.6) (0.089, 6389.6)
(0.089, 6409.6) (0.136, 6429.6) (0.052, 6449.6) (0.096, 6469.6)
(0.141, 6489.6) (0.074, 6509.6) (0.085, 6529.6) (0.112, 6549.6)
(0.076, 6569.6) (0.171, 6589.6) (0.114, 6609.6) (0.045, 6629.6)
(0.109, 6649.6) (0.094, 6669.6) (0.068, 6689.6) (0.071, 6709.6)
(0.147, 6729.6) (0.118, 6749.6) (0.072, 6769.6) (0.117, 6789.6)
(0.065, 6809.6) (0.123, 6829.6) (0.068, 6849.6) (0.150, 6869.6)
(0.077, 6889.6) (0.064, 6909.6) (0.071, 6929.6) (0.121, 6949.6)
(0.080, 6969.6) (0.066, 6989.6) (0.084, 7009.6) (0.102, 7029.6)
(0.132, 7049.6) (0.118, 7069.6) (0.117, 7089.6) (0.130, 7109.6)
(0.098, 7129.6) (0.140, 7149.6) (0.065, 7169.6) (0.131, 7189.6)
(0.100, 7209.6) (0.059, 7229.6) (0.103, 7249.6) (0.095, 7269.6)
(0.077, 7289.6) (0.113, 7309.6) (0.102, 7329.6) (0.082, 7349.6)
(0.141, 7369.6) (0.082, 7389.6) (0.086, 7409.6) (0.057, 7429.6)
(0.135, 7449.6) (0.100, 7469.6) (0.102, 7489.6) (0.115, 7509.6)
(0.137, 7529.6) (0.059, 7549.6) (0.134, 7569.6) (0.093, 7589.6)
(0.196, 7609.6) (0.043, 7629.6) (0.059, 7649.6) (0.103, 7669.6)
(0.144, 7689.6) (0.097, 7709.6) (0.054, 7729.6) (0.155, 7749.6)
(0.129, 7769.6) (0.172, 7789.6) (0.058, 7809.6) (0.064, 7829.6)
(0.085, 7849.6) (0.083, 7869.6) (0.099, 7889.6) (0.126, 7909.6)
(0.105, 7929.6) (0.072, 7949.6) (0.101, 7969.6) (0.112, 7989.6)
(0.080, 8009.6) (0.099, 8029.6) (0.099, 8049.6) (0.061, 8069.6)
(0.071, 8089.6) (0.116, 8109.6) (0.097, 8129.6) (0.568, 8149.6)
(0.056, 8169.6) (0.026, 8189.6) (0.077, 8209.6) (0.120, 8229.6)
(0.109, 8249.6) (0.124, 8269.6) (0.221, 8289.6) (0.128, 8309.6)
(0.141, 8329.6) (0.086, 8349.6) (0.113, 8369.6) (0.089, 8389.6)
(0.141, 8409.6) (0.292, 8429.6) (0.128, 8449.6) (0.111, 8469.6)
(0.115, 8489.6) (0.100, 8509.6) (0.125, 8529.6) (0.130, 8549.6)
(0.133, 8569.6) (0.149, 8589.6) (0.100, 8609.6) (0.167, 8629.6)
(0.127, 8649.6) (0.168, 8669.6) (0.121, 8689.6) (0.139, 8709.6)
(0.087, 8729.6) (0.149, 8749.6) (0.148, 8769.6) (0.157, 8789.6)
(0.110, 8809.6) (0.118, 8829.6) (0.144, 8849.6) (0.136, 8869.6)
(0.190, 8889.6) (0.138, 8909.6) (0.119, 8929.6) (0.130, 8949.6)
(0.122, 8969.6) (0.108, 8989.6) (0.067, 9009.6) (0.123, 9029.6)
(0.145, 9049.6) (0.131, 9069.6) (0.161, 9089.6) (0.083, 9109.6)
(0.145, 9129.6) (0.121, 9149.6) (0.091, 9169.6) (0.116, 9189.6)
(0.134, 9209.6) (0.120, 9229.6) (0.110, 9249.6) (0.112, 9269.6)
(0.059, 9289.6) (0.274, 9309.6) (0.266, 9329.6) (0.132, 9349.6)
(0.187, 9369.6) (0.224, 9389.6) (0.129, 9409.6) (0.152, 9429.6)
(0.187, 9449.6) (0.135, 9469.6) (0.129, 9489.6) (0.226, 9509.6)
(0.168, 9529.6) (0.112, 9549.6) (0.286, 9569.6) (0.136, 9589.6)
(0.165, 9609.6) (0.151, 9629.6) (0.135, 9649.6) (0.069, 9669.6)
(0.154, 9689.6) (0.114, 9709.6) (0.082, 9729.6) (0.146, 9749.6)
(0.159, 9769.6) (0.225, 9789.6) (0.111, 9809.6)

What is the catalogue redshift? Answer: 1.185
